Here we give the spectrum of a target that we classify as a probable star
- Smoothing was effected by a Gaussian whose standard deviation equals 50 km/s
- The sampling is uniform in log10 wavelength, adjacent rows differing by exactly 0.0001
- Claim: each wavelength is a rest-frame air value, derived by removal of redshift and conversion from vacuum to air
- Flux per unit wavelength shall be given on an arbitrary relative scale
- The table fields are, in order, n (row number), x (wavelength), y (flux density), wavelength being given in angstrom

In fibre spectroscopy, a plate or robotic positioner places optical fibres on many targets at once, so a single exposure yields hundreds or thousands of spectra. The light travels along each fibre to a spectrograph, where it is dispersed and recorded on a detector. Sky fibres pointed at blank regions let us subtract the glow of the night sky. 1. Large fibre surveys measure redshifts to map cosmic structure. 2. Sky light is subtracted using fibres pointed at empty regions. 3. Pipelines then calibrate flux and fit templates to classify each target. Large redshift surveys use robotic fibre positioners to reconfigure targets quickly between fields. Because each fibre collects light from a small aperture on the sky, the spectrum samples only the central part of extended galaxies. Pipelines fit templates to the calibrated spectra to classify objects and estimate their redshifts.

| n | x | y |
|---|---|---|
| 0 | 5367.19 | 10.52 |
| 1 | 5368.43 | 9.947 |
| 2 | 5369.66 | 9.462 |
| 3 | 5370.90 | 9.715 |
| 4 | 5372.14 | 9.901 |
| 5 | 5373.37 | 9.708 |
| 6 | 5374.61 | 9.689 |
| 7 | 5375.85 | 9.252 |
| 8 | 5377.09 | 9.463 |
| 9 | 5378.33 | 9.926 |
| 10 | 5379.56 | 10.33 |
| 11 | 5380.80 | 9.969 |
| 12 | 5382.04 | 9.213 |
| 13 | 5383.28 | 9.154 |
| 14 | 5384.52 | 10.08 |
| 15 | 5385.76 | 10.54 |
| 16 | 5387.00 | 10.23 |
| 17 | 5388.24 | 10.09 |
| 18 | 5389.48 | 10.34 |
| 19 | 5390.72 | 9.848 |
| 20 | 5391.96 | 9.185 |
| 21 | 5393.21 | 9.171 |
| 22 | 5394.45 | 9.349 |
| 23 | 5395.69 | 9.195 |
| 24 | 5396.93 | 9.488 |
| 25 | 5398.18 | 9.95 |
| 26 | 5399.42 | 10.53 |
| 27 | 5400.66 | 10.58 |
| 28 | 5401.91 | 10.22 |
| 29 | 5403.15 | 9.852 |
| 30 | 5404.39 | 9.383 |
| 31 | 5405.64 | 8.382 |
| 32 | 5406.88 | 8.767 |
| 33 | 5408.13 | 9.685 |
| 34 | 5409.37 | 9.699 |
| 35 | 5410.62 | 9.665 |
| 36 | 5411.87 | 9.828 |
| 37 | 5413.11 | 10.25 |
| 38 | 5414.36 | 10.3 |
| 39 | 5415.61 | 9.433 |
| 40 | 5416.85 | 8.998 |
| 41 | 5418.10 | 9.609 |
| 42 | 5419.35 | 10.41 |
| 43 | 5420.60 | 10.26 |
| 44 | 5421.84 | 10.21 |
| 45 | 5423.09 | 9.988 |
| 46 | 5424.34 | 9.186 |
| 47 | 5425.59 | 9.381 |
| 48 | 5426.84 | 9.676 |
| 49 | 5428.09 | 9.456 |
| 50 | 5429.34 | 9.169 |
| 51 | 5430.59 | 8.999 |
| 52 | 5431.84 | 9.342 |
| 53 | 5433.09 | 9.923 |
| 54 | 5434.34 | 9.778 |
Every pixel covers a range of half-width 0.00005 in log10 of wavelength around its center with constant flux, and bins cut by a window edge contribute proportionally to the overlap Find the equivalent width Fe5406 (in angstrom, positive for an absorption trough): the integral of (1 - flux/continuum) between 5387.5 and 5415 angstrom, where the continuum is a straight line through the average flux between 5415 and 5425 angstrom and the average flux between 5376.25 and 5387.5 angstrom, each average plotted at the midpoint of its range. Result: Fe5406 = 0.27 angstrom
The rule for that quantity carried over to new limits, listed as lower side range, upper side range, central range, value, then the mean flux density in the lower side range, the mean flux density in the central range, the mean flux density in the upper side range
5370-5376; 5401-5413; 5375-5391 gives -0.4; 9.67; 9.88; 9.56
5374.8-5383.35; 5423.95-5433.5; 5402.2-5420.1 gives -0.2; 9.65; 9.61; 9.38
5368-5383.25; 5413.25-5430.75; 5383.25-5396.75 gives -0.1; 9.69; 9.76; 9.68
